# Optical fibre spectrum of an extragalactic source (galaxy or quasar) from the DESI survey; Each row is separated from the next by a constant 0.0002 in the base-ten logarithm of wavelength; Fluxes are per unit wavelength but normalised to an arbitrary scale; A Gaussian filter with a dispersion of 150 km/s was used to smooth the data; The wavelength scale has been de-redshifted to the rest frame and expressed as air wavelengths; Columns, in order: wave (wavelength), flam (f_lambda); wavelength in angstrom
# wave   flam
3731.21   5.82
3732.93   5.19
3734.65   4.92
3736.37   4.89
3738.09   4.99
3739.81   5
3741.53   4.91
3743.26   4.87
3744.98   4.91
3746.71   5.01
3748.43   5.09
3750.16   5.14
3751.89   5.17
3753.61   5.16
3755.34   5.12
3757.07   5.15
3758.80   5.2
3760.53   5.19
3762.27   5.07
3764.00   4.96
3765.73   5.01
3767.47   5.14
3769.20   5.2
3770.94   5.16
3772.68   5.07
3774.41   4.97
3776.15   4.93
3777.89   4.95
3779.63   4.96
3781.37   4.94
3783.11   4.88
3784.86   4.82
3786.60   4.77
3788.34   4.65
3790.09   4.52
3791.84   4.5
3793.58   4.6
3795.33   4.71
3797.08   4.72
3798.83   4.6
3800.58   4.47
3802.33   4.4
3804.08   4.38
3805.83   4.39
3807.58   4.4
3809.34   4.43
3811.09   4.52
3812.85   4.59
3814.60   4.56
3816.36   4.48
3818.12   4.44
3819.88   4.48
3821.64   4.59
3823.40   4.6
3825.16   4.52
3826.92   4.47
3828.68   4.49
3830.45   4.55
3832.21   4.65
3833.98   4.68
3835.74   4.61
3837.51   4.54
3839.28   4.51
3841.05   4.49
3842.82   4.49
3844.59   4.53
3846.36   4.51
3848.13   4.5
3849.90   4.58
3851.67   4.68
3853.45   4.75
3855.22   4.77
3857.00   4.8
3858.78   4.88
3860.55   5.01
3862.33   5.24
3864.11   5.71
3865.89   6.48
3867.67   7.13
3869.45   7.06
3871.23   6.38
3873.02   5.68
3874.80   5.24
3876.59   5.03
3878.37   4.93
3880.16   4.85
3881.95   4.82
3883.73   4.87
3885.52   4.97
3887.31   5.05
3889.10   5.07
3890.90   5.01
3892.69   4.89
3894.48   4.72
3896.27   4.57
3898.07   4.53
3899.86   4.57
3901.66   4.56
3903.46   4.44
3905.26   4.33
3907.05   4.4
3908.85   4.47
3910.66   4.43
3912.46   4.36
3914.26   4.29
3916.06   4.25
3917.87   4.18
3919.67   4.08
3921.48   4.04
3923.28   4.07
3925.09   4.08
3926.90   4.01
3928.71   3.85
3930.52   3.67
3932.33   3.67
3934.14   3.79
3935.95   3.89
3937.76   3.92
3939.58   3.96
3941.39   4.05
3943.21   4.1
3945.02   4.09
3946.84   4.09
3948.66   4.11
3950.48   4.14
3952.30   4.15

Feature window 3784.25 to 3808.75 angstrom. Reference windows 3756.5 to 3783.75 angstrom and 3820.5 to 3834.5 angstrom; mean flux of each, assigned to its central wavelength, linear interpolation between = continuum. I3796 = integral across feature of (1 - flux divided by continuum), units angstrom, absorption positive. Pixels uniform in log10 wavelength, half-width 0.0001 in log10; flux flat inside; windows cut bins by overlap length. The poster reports 1.35 angstrom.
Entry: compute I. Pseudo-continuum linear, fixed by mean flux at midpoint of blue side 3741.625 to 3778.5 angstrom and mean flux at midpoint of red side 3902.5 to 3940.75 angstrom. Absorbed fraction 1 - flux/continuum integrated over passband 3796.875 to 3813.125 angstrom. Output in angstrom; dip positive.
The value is 1.1 angstrom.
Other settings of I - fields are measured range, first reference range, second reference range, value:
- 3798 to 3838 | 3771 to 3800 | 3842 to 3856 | 1.54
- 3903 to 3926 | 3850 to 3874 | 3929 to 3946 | 0.76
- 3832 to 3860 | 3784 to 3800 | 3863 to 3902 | 2.24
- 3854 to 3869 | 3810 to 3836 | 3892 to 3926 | -3.56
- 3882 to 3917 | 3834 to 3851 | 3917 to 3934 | -4.09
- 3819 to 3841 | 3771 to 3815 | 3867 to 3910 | 1.22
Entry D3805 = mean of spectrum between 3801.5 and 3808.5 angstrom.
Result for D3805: 4.39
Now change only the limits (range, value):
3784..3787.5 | 4.8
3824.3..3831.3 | 4.51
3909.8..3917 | 4.33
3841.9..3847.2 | 4.51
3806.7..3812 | 4.45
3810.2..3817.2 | 4.54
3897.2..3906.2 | 4.49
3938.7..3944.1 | 4.04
